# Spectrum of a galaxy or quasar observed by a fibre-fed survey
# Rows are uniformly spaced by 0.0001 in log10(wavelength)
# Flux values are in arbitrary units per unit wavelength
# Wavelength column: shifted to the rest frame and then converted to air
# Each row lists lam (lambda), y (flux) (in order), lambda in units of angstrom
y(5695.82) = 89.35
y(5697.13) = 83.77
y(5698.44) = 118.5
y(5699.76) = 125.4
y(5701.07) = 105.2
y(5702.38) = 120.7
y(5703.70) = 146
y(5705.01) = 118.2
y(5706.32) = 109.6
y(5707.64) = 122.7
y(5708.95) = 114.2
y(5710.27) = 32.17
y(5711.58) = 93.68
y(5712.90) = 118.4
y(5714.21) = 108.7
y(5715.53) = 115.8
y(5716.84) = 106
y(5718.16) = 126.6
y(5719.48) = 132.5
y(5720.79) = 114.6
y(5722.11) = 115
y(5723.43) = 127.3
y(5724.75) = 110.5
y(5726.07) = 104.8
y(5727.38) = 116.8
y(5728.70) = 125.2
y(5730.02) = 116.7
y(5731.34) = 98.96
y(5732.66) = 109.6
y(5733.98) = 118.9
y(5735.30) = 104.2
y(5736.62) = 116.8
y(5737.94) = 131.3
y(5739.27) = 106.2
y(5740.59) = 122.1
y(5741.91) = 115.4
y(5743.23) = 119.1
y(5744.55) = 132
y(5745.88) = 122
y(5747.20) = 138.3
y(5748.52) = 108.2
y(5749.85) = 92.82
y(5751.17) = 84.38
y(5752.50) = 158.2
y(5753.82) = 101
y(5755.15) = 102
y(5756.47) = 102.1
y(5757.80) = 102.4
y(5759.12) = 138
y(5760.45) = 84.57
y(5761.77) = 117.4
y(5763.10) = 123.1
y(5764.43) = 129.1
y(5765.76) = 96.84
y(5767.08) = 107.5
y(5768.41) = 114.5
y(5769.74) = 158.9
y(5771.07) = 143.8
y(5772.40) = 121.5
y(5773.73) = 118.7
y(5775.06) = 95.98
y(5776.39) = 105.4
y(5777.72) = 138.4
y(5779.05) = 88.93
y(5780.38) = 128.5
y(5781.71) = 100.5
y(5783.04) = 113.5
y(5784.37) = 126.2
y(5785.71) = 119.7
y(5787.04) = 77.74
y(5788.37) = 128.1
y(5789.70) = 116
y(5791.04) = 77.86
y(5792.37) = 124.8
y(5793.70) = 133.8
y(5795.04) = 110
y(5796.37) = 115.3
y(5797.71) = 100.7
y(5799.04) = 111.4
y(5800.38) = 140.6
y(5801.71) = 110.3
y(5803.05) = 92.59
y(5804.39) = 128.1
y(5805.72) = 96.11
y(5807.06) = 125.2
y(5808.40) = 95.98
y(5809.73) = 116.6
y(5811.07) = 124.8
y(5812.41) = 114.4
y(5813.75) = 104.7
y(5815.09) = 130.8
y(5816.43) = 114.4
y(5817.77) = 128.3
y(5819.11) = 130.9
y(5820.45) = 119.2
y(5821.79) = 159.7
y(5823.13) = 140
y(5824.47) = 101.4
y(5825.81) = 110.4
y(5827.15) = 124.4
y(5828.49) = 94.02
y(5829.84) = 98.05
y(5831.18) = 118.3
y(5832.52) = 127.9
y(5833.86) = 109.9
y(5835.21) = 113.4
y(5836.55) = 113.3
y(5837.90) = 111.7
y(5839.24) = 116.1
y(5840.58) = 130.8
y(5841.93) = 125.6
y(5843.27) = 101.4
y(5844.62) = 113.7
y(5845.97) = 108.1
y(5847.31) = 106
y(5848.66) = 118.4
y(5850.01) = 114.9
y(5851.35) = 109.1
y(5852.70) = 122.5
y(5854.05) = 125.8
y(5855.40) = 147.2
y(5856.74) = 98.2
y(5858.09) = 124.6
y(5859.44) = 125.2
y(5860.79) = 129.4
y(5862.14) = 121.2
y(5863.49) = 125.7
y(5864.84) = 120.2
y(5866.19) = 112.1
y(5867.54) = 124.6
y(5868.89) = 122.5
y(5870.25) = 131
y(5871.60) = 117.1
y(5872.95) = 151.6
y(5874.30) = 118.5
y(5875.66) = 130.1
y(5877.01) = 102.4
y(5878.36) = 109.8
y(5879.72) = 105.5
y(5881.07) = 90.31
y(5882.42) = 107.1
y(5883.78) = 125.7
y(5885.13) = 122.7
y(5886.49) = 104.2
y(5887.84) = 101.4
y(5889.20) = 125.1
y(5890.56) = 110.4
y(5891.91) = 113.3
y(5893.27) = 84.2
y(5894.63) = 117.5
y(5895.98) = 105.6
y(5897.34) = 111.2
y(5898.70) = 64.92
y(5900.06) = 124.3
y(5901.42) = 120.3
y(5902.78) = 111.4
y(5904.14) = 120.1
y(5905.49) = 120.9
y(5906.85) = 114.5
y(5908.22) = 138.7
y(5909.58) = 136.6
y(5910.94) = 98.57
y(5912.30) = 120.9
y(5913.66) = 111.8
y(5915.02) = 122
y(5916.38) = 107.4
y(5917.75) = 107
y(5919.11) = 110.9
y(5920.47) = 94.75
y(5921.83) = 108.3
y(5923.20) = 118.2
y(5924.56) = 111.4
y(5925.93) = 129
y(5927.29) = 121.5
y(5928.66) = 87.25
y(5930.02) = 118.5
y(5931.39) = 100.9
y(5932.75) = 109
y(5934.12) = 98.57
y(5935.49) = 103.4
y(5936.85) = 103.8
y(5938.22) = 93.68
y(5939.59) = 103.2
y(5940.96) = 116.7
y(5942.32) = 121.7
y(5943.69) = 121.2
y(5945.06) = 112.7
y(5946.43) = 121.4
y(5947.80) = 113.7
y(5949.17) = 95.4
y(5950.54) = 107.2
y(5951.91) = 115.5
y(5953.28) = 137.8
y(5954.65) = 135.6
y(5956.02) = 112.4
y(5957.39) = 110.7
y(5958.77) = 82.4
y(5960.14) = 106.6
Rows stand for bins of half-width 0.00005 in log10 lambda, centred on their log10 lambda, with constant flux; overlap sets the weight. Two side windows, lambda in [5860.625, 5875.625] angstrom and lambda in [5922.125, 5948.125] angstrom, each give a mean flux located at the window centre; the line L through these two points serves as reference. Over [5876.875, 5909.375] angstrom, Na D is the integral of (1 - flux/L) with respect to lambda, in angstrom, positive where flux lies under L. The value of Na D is 2.3 angstrom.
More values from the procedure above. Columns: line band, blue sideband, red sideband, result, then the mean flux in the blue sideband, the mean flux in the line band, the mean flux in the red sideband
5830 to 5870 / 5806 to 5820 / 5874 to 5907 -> -1.5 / 118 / 118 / 110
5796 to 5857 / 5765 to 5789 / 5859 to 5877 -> 1.9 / 116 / 117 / 124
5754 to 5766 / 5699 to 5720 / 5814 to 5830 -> 0.6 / 112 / 111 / 121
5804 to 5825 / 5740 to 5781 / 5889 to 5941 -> -1.2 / 116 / 121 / 110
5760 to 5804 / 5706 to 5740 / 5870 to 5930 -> -1.0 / 111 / 115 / 113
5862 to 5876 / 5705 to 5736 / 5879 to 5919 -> -1.7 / 111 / 125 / 112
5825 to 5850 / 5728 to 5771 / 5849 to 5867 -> 1.4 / 116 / 113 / 121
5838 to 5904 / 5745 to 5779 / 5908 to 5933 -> -1.0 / 116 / 116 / 113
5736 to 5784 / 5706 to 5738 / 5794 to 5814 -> -1.7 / 111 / 116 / 113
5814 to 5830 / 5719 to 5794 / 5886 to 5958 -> -1.0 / 115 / 121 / 112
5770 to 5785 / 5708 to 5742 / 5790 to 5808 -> -0.7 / 112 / 118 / 113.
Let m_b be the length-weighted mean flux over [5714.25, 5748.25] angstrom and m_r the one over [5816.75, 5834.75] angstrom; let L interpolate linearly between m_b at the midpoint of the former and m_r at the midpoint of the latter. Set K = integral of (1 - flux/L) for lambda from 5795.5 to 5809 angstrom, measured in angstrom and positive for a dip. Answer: 0.9 angstrom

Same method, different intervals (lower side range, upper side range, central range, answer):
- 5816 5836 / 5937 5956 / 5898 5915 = 0.1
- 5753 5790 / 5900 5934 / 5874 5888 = 0.4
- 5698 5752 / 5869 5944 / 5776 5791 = 0.2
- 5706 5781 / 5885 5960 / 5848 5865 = -1.4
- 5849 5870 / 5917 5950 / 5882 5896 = 0.7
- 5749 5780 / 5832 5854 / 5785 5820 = 0.2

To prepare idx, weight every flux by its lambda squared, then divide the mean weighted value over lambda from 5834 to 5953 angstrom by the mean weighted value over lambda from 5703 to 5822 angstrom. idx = 1.04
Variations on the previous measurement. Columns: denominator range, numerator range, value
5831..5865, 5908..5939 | 0.96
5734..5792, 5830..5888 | 1.06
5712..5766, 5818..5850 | 1.05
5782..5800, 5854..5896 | 1.08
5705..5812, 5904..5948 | 1.05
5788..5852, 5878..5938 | 0.98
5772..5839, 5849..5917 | 1.04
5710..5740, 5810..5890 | 1.10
